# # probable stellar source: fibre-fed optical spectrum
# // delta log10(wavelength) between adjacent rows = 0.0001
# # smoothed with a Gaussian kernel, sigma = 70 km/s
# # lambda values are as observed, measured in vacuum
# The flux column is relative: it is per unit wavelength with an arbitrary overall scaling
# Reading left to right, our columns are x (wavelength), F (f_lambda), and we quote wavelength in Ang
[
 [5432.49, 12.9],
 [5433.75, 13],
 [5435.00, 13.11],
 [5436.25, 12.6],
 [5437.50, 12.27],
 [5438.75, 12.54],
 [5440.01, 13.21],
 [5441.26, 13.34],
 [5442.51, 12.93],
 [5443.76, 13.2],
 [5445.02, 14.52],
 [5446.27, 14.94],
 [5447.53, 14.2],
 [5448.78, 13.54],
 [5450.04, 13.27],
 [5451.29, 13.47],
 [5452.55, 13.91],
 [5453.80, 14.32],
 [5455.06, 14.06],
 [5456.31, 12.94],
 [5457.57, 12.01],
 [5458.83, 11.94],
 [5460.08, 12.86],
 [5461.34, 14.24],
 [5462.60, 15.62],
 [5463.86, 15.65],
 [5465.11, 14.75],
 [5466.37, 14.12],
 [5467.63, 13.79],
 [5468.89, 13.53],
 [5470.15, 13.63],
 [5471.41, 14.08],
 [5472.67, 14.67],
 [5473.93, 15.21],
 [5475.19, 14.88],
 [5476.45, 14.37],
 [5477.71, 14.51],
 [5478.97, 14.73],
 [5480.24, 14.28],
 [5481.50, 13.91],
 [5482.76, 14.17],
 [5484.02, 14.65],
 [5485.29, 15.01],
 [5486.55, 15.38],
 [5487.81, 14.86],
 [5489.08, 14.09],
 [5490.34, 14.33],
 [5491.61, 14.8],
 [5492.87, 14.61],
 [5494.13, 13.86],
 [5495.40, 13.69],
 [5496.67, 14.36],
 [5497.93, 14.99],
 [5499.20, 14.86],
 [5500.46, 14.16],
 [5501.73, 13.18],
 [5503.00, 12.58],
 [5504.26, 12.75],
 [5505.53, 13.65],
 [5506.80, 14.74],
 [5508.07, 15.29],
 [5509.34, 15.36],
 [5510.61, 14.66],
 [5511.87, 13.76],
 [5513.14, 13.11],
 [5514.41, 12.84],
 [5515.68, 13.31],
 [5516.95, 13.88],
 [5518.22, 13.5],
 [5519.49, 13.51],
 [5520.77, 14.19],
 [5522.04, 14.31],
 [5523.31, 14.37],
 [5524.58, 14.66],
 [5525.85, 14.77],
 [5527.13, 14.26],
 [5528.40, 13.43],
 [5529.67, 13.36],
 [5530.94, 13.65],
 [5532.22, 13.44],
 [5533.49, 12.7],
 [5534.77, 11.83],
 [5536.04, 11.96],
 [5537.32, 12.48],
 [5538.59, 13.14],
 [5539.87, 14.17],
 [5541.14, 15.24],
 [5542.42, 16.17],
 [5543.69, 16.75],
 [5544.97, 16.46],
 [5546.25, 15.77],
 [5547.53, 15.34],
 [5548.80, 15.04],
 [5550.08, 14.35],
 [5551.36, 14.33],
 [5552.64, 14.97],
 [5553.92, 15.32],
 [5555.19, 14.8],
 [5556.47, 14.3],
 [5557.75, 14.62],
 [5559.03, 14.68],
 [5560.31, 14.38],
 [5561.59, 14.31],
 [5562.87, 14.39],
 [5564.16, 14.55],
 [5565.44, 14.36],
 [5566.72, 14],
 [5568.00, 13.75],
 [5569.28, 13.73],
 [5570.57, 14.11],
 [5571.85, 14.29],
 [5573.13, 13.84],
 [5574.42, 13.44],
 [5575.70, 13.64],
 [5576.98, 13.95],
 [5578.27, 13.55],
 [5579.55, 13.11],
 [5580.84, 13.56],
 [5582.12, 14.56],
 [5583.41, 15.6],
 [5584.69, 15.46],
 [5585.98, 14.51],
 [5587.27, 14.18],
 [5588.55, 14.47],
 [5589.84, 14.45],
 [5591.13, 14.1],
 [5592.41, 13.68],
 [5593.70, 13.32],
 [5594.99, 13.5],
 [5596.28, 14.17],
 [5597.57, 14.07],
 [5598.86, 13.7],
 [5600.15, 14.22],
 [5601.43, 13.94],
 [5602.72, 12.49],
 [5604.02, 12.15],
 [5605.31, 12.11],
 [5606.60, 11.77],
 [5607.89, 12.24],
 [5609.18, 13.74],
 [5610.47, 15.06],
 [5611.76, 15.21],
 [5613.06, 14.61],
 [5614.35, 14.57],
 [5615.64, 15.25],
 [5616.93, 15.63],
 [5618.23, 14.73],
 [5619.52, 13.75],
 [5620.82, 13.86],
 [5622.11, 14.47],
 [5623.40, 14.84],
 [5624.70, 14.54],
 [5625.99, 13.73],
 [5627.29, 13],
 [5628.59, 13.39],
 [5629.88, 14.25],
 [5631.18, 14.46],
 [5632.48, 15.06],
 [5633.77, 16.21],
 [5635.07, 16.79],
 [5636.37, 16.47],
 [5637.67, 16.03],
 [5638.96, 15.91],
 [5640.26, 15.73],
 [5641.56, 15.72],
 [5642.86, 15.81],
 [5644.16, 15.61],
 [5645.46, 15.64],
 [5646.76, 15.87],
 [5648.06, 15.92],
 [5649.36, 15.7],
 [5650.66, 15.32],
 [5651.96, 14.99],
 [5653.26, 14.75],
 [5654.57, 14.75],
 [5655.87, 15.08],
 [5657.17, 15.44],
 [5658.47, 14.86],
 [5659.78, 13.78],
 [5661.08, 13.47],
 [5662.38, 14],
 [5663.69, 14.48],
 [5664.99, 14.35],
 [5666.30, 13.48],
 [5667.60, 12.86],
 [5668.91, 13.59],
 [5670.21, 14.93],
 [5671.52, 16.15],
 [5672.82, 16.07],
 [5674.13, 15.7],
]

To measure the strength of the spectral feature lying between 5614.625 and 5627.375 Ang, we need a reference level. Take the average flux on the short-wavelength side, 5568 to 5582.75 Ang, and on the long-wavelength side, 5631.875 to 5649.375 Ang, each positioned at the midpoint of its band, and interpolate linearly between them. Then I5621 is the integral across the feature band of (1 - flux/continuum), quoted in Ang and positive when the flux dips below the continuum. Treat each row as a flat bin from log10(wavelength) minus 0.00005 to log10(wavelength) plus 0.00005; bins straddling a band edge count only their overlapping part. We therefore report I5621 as 0.7 Ang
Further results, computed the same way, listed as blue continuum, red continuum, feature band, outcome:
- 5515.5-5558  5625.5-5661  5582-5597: 0.4 Ang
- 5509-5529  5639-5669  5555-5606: 1.4 Ang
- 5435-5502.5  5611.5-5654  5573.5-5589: 0.6 Ang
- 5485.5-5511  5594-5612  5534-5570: -1.6 Ang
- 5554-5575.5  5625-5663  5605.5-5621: 0.6 Ang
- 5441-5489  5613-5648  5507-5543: 1.5 Ang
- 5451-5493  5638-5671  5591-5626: 1.9 Ang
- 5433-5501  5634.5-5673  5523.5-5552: 0.3 Ang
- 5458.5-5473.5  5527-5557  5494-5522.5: 0.6 Ang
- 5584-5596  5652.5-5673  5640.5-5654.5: -1.1 Ang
